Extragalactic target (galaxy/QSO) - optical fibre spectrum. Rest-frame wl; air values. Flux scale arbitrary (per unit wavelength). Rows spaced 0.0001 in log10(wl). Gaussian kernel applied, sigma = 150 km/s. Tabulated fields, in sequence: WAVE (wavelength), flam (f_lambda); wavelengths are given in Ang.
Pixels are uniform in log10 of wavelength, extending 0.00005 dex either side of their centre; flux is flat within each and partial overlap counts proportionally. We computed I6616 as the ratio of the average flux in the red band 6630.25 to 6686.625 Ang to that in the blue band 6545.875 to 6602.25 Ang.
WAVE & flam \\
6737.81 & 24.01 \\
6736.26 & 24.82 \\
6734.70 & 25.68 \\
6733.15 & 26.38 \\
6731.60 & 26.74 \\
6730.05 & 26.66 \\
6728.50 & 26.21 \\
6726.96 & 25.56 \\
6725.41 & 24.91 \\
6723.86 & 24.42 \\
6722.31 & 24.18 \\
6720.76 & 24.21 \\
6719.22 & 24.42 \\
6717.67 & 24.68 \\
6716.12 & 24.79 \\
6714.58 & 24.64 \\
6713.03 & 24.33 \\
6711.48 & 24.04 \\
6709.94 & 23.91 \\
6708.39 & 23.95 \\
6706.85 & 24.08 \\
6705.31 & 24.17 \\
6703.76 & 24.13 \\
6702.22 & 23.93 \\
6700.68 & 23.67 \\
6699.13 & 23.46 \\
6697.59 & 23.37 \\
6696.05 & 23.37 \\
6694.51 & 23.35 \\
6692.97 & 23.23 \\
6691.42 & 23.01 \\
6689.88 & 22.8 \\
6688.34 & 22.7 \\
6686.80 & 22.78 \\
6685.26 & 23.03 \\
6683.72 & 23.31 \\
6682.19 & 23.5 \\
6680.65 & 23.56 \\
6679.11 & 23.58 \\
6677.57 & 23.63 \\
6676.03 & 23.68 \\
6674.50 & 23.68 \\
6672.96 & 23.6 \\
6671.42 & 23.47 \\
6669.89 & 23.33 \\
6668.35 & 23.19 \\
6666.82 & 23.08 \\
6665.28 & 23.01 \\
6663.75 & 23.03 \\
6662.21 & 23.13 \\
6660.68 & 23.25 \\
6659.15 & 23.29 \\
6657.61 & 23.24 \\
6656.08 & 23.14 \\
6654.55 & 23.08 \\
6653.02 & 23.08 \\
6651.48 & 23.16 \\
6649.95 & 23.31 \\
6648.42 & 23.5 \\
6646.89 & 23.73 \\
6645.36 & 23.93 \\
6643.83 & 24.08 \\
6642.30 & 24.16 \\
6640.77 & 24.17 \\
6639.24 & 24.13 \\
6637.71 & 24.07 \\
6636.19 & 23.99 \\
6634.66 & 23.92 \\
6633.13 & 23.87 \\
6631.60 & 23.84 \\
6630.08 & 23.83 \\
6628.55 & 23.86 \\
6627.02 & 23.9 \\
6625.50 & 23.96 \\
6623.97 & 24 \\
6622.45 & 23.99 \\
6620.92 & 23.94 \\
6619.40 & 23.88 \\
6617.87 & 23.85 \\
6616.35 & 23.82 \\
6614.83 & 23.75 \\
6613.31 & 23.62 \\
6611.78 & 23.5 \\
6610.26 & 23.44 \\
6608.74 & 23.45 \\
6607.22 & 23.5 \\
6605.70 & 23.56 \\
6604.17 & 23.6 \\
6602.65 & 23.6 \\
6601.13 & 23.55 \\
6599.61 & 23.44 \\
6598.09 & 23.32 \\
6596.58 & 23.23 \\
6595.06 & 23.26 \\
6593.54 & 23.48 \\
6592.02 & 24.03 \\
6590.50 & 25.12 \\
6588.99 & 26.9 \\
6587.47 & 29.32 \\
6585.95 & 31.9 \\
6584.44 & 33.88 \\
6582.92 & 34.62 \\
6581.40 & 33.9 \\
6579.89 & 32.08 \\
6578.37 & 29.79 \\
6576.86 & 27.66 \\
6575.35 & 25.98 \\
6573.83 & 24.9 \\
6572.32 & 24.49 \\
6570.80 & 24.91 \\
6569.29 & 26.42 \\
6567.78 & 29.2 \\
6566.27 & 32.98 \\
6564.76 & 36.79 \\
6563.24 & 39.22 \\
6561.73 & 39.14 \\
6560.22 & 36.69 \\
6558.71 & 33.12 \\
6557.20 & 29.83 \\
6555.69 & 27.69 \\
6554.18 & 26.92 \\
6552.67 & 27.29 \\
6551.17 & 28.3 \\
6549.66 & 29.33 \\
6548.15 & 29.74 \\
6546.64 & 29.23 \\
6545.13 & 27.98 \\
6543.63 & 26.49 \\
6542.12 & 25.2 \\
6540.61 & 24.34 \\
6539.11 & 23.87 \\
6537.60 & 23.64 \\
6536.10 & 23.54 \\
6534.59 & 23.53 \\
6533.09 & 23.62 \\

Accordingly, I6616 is 0.8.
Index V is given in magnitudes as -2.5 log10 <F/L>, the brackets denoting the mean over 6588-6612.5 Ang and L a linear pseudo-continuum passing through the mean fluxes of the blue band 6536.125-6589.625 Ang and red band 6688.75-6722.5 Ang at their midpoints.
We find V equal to 0.17 mag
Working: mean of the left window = 29.5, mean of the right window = 23.9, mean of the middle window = 23.9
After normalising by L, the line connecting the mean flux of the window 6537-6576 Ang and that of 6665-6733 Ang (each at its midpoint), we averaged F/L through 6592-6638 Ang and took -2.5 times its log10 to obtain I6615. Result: 0.14 mag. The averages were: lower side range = 29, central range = 23.7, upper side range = 24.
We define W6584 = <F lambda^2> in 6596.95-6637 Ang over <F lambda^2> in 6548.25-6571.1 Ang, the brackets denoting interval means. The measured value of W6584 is 0.8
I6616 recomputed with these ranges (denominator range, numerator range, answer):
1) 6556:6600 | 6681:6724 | 0.81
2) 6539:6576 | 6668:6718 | 0.81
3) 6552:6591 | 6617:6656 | 0.78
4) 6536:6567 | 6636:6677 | 0.79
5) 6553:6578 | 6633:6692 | 0.77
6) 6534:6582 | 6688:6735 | 0.84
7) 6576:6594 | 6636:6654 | 0.81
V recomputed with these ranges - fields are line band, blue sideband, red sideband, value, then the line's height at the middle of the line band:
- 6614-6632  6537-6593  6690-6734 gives 0.15 mag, 27.3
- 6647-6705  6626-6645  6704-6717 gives 0.04 mag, 24.1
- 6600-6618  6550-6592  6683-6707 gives 0.19 mag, 28.1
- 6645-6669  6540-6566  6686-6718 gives 0.11 mag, 25.8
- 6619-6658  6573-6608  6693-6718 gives 0.08 mag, 25.6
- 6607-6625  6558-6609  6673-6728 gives 0.14 mag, 27.1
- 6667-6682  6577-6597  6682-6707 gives 0.04 mag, 24.4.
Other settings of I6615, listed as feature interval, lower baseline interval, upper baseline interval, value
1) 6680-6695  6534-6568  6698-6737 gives 0.11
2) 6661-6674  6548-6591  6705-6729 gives 0.14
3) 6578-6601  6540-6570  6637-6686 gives 0.02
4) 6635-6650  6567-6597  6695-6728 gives 0.09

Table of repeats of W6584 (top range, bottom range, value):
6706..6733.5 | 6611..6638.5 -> 1.07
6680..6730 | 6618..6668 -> 1.03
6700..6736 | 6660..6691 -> 1.08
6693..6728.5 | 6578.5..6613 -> 0.96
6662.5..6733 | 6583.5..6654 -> 1.01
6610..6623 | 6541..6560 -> 0.85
